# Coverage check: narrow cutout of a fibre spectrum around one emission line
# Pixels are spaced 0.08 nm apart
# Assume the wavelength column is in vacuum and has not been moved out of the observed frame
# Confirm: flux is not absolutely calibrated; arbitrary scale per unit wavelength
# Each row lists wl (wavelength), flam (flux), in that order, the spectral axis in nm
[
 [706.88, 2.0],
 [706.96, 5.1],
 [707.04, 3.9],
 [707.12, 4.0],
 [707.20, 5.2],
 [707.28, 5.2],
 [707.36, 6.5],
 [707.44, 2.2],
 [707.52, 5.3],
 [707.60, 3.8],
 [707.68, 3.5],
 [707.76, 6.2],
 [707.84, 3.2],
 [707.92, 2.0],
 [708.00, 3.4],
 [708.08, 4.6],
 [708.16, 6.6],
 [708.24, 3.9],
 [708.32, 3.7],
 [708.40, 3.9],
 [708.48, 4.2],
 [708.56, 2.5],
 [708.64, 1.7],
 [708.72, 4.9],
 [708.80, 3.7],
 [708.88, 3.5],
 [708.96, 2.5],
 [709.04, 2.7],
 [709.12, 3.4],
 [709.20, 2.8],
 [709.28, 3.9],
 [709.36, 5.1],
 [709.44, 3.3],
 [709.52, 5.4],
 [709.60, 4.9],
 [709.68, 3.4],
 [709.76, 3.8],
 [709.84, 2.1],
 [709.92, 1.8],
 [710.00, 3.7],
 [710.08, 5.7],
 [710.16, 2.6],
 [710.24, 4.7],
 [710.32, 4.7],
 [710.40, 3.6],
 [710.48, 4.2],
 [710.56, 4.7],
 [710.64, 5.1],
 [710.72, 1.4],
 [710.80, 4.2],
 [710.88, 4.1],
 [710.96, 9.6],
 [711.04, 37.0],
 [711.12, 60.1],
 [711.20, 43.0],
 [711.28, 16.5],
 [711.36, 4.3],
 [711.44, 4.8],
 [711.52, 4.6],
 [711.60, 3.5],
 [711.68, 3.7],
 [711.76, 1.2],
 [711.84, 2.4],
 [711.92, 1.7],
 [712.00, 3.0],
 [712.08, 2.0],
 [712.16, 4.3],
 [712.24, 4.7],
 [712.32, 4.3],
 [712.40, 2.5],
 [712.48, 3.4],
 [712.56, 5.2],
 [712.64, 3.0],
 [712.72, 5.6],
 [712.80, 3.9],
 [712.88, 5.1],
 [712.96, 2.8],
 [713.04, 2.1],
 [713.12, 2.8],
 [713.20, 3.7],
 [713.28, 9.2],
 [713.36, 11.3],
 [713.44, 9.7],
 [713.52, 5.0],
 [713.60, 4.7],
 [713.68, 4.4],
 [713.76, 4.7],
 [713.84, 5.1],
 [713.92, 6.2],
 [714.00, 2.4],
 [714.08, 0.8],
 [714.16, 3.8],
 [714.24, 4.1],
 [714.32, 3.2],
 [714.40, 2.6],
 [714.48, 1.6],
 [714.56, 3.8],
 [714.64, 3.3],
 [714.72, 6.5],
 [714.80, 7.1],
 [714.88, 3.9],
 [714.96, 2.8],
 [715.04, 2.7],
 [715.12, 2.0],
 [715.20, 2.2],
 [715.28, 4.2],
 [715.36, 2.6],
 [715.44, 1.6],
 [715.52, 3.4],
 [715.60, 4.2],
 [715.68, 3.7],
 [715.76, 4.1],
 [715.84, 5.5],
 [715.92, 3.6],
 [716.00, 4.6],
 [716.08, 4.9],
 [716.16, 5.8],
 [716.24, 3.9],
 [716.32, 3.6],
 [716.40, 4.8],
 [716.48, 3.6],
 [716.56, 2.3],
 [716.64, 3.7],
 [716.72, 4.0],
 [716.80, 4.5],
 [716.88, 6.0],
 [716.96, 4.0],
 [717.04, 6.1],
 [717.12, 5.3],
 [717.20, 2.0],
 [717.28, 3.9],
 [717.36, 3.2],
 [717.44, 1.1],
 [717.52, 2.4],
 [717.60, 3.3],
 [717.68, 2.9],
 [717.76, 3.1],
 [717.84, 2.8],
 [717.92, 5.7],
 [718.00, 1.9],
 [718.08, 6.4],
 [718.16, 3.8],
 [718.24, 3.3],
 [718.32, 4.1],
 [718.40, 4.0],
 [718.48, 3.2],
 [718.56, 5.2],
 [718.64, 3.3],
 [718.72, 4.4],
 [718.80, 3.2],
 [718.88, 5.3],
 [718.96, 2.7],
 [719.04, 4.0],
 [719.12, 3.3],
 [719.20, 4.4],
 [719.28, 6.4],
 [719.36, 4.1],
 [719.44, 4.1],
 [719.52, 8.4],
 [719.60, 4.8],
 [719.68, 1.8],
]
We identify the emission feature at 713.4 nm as [N II] 6583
